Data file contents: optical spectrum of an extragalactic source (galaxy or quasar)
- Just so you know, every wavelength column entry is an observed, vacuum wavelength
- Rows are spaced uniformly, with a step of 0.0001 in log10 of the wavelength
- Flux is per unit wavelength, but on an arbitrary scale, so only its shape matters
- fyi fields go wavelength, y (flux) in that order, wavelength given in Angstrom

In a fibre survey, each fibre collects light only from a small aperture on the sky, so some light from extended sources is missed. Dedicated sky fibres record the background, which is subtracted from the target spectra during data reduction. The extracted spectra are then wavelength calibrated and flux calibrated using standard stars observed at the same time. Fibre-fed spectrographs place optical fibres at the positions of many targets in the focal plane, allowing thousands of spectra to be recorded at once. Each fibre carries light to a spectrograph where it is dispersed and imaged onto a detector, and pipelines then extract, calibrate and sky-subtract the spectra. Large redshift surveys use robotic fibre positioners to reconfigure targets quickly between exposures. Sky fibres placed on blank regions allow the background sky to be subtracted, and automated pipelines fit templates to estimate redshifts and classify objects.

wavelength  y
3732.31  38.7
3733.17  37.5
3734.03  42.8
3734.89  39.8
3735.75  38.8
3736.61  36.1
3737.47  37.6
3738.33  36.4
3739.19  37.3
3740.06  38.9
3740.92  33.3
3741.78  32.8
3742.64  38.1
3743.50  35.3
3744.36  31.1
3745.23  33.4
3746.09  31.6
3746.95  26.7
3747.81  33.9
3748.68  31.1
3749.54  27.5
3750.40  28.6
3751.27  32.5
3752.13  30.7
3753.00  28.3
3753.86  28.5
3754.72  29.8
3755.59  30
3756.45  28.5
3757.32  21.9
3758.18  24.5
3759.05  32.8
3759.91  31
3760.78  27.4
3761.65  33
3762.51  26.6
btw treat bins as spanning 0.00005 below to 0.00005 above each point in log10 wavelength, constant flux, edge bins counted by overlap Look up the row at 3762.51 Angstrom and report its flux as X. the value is 26.6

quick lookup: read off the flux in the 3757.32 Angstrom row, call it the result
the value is 21.9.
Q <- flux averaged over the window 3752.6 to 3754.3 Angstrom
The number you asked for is 28.6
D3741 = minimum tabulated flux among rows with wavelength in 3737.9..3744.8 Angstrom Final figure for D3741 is 31.1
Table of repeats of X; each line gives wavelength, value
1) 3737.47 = 37.6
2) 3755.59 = 30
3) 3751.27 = 32.5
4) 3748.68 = 31.1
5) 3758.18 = 24.5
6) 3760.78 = 27.4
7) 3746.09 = 31.6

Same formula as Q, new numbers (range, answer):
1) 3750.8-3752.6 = 31.3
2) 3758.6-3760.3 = 31.9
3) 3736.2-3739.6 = 36.9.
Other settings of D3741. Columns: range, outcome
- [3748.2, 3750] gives 27.5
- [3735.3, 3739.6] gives 36.1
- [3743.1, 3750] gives 26.7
